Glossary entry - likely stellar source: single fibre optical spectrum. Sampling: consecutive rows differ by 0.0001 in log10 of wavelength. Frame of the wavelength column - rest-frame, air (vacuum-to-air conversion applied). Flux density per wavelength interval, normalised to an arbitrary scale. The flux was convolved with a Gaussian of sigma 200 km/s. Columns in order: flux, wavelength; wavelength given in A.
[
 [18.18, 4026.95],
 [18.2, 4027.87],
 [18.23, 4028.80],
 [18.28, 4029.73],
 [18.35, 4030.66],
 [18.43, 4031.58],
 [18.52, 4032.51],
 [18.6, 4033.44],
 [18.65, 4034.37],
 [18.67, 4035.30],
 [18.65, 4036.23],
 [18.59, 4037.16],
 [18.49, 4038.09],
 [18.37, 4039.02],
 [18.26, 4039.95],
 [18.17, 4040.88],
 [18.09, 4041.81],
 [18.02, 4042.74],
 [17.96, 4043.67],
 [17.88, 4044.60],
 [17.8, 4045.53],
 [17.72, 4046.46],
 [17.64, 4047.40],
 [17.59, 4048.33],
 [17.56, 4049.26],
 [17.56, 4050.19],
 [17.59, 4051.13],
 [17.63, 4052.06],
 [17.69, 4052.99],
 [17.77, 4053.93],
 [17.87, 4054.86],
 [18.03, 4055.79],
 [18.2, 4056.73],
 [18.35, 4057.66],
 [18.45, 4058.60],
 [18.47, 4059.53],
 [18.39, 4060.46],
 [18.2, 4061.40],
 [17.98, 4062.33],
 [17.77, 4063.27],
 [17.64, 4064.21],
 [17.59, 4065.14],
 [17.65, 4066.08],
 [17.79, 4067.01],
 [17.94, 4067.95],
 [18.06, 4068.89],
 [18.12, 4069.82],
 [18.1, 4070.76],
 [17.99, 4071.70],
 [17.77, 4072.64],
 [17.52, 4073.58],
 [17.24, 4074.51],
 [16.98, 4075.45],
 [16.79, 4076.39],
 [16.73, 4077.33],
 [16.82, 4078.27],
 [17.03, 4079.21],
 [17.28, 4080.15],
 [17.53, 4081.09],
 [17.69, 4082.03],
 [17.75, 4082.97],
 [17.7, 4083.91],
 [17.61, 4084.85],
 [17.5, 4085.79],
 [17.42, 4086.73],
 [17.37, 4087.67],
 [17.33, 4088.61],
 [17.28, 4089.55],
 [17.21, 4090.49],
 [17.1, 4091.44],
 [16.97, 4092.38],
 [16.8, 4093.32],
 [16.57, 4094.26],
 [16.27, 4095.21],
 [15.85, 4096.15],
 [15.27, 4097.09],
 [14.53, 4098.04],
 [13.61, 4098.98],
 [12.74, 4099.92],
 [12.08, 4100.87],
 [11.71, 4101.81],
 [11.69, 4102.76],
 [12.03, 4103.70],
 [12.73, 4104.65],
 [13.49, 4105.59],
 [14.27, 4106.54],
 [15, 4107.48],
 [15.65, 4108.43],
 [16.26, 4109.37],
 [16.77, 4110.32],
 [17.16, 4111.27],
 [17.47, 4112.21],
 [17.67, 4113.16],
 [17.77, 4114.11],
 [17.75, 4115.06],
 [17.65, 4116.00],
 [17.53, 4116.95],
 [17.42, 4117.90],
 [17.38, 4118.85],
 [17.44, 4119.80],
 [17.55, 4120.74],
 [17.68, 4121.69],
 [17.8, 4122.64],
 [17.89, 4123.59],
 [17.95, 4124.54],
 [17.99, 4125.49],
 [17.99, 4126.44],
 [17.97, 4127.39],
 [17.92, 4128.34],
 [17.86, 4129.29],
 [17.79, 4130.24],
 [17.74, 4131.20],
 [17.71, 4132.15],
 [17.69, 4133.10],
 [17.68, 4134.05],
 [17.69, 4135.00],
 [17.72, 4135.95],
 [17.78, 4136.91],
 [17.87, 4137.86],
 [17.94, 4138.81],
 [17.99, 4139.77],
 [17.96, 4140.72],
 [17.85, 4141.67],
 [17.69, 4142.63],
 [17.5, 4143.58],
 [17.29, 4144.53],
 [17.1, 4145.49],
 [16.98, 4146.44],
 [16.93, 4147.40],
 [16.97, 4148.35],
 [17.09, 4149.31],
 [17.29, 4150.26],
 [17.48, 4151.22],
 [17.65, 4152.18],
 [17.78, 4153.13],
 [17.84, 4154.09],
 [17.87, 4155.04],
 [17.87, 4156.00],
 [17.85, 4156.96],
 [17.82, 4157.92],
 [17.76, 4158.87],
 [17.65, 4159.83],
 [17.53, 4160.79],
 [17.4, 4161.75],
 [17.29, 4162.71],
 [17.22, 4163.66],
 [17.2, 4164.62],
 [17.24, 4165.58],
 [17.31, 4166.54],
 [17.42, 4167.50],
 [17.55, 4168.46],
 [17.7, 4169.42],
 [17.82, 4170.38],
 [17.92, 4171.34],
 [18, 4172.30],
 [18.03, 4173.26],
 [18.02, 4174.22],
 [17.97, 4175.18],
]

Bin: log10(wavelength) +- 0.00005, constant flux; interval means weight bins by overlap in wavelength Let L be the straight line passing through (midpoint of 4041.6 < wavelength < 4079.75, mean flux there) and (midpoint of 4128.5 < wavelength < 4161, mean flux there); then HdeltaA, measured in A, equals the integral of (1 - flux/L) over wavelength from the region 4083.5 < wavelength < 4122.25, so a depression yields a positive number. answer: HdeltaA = 3.6 A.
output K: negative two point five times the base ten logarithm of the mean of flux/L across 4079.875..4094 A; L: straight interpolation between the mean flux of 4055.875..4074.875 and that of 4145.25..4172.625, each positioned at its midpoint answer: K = 0.03 mag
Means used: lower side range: 18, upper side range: 17.5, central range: 17.4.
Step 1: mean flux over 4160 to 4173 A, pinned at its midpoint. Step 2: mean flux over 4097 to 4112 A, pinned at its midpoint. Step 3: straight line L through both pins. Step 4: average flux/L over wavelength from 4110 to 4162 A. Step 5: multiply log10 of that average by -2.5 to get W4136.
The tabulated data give -0.12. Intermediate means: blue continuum 14.1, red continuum 17.5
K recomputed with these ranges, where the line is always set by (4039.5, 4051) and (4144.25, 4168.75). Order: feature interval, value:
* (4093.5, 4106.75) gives 0.26 mag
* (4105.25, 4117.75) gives 0.07 mag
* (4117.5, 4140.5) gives -0.01 mag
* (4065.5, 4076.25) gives 0.00 mag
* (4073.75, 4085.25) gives 0.03 mag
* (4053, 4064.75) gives -0.02 mag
